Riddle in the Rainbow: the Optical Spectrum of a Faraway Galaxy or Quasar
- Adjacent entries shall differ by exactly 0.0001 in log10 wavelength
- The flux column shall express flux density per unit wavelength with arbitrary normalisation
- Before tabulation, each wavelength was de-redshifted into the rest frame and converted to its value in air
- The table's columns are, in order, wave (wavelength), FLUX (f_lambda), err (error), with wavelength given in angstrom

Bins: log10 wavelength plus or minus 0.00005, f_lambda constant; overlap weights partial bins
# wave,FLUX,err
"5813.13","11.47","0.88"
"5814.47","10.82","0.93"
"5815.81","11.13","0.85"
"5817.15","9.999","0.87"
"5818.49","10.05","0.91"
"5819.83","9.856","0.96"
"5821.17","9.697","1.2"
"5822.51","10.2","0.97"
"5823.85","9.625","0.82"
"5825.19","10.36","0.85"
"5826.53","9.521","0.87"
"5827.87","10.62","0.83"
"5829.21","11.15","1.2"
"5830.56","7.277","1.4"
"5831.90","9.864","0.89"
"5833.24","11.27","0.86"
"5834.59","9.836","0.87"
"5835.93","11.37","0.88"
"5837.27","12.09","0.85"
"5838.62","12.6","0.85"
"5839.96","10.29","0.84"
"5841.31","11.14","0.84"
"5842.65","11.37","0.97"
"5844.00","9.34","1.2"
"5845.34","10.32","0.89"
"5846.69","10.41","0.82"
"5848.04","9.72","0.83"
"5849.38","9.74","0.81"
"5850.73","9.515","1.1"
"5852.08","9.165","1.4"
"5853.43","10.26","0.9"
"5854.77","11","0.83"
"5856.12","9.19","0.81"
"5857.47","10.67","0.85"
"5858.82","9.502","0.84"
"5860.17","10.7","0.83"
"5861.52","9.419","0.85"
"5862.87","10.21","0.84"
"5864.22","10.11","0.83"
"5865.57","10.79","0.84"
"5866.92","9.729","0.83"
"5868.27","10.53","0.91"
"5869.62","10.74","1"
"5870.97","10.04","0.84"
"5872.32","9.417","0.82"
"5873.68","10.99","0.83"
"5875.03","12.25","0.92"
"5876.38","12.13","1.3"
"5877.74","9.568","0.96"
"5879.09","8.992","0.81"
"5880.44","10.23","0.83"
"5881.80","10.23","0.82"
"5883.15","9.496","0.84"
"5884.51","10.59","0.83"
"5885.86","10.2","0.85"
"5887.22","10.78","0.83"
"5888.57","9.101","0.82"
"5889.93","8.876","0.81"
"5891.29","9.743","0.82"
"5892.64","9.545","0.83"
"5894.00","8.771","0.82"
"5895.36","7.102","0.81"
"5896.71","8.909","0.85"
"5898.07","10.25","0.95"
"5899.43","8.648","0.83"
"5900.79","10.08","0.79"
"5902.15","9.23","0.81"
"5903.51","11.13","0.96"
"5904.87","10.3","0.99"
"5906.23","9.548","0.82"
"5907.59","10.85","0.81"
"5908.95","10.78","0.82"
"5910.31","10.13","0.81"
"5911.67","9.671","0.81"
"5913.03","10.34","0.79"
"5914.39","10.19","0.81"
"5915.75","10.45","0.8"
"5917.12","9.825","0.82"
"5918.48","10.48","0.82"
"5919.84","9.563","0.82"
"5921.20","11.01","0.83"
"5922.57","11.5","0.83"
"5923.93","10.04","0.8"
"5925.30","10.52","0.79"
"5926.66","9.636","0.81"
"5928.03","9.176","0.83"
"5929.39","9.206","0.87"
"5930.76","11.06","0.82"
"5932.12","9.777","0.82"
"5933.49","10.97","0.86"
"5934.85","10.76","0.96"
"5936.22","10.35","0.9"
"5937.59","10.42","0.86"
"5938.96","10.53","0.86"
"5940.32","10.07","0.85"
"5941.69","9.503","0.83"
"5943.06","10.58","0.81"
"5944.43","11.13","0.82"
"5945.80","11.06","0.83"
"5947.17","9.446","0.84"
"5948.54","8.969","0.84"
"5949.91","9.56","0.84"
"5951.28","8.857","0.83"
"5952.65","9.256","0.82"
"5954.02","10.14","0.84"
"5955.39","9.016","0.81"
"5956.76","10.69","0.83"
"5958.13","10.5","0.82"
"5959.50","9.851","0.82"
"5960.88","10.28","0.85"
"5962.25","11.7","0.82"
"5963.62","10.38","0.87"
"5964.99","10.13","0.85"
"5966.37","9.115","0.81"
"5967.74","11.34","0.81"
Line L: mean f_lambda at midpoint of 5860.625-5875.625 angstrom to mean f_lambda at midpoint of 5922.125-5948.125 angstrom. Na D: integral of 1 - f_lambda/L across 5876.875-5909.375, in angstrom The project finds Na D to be 2.0 angstrom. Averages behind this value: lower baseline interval 10.4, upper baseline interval 10.3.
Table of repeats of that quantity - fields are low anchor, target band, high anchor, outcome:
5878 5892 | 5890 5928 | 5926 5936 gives 0.2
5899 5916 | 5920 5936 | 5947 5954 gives -1.0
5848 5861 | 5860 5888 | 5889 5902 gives -2.3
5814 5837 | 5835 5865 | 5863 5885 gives -0.3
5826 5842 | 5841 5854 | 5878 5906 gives 0.4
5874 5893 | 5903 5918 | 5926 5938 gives -0.2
